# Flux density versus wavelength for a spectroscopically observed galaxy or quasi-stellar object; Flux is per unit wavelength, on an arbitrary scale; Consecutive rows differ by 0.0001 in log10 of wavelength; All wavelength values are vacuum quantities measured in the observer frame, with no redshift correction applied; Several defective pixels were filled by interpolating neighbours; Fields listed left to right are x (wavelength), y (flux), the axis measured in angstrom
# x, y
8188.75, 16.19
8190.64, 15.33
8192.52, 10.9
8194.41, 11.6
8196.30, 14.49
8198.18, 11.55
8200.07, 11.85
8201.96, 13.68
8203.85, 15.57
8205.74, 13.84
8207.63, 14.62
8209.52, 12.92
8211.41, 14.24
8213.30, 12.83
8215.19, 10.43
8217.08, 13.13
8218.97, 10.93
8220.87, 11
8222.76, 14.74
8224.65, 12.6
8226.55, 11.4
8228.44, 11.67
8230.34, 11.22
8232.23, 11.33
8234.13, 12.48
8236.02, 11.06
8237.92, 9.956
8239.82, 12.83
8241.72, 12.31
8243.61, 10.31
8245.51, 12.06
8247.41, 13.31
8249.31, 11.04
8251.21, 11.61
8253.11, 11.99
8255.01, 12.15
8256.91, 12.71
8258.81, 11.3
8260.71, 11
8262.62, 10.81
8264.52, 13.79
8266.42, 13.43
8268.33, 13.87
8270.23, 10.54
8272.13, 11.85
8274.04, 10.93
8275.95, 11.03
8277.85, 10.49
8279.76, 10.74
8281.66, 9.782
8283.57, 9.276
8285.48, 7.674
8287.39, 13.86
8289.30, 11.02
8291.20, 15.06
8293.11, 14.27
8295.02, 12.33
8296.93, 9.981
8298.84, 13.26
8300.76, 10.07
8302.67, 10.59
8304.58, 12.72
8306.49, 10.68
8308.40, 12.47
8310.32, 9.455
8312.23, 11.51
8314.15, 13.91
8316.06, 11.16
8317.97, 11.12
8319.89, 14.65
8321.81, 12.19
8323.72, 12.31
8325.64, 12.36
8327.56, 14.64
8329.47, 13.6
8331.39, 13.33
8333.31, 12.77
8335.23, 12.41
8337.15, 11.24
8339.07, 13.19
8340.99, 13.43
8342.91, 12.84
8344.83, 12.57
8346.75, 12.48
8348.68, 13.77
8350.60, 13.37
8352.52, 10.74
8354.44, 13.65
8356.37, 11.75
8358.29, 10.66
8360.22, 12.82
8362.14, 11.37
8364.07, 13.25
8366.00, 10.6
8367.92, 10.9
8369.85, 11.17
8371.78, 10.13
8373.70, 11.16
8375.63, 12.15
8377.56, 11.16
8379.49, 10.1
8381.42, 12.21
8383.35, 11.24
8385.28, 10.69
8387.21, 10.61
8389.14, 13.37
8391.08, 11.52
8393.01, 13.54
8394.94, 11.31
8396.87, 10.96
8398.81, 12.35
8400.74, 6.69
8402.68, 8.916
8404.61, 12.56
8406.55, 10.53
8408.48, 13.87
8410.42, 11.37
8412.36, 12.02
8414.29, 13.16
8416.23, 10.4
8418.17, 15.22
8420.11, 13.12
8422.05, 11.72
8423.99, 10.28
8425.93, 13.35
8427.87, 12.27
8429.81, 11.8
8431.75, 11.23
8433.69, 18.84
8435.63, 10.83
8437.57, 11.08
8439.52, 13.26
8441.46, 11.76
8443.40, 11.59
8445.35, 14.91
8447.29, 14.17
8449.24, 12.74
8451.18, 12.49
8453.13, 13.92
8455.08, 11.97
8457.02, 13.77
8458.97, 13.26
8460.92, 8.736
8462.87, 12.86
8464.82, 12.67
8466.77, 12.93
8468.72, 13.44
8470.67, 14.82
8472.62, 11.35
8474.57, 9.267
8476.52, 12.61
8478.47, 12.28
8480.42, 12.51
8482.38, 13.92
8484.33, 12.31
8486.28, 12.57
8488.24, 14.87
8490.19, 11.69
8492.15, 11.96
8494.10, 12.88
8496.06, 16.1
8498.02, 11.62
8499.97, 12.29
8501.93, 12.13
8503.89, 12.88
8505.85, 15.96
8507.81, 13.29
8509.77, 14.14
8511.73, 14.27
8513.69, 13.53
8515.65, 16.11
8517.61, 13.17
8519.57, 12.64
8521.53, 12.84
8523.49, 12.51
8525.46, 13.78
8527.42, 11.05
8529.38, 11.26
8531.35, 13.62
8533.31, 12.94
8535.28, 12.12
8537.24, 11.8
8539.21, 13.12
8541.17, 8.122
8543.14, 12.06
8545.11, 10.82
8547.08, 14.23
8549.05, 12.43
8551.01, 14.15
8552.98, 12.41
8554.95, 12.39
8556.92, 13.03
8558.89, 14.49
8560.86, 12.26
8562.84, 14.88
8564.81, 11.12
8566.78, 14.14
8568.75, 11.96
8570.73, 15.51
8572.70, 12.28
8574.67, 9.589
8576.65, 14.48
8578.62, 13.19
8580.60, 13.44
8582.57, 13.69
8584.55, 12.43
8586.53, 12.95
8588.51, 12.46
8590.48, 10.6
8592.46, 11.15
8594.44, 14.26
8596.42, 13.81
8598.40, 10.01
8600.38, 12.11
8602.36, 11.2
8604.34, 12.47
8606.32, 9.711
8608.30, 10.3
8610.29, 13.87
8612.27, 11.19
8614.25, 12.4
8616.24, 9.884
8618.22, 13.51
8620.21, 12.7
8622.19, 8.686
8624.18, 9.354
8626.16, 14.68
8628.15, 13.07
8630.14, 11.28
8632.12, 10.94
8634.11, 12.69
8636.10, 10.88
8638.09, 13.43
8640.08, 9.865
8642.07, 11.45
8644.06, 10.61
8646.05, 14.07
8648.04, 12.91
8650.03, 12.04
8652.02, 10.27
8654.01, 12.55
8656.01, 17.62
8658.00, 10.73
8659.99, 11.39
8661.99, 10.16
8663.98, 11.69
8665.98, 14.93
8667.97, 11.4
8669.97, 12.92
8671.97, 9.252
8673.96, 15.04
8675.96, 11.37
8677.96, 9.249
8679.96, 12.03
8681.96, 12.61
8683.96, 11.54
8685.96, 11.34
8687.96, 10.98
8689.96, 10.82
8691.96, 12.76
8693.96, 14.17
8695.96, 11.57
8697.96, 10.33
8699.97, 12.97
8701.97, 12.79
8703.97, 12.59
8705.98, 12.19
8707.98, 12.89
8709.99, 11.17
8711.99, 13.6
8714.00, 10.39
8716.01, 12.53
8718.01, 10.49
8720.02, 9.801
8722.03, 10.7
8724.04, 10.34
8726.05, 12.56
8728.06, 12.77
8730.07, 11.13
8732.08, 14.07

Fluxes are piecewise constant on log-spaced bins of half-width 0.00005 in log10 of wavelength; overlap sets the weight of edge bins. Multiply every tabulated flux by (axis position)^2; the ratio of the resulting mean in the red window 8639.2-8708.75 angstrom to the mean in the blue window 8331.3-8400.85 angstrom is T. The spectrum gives 1.09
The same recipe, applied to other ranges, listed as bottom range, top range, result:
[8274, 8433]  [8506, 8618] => 1.12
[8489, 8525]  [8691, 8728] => 0.93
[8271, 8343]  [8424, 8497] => 1.11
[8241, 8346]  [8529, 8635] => 1.10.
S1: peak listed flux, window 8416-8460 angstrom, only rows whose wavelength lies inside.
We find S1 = 18.84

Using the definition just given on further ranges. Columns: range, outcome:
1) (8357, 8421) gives 15.22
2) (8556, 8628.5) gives 15.51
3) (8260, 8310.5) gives 15.06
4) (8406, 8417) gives 13.87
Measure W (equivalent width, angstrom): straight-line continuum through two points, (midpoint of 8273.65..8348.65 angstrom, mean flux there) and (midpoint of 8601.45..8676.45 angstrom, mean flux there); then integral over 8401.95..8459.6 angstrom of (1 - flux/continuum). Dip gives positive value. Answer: -2.79 angstrom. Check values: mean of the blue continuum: 12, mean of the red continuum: 11.9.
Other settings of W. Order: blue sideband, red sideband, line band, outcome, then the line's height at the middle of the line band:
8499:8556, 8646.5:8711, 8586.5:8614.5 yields 1.40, 12.5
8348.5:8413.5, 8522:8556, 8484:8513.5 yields -2.91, 12.1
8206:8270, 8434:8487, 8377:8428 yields 3.43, 12.5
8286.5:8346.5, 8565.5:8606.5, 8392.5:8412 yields 1.98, 12.4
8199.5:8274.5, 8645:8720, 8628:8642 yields 0.51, 12.1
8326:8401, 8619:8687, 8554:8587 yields -3.09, 11.9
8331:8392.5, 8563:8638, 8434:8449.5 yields -1.01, 12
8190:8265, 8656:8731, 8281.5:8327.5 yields 1.46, 12.2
